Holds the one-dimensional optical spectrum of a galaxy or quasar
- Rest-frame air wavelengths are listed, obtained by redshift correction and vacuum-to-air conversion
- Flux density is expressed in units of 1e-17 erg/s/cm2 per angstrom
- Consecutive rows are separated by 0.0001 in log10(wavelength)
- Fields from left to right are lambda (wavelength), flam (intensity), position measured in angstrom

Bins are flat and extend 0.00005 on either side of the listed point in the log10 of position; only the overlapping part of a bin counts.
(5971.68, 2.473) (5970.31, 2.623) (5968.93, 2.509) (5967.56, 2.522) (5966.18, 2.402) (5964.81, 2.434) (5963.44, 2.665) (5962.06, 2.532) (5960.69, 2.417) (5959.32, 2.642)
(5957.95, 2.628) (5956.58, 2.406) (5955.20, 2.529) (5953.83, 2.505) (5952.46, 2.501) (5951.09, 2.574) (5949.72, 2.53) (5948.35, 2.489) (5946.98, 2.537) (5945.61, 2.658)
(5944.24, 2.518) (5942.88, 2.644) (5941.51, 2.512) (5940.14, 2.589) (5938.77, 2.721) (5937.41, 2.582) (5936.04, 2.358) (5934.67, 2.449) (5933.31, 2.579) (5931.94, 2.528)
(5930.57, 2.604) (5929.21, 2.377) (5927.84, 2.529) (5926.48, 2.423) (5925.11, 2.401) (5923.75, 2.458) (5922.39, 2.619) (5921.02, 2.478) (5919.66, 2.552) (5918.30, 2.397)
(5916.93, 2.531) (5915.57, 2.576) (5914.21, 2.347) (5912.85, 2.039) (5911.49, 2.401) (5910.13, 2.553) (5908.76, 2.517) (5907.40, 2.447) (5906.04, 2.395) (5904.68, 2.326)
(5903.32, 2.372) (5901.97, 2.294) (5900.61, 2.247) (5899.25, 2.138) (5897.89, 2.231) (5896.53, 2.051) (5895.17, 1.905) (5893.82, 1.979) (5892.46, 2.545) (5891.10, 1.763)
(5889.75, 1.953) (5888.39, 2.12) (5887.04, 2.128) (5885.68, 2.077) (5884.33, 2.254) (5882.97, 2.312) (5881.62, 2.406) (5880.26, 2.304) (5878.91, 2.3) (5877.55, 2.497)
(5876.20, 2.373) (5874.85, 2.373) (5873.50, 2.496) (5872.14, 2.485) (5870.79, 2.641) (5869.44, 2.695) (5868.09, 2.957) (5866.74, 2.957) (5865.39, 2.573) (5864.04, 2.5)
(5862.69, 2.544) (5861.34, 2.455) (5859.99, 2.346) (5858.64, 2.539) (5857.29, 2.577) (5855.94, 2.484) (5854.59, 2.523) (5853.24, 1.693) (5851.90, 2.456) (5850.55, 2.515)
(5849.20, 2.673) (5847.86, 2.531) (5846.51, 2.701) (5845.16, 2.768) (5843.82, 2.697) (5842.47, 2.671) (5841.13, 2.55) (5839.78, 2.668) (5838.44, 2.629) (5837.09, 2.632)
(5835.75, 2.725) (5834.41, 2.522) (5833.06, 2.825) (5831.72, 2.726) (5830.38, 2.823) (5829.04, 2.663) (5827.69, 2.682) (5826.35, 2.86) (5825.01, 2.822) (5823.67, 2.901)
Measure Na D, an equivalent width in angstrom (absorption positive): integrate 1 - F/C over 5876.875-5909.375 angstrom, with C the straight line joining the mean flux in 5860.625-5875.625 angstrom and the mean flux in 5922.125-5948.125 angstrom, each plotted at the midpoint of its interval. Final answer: 4.36 angstrom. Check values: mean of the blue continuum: 2.61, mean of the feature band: 2.23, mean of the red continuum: 2.53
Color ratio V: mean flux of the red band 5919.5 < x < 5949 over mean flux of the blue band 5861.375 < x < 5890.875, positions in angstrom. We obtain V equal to 1.0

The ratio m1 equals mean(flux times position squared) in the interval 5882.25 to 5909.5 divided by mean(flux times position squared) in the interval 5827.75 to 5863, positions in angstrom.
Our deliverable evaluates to 0.9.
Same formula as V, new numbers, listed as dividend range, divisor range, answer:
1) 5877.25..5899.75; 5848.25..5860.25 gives 0.89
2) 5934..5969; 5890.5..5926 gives 1.09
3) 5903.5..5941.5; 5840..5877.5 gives 0.97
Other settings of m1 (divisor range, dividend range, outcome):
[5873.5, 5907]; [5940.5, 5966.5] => 1.16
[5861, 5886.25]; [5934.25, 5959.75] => 1.05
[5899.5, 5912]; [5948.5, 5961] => 1.08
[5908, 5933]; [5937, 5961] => 1.05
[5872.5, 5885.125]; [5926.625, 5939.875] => 1.09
